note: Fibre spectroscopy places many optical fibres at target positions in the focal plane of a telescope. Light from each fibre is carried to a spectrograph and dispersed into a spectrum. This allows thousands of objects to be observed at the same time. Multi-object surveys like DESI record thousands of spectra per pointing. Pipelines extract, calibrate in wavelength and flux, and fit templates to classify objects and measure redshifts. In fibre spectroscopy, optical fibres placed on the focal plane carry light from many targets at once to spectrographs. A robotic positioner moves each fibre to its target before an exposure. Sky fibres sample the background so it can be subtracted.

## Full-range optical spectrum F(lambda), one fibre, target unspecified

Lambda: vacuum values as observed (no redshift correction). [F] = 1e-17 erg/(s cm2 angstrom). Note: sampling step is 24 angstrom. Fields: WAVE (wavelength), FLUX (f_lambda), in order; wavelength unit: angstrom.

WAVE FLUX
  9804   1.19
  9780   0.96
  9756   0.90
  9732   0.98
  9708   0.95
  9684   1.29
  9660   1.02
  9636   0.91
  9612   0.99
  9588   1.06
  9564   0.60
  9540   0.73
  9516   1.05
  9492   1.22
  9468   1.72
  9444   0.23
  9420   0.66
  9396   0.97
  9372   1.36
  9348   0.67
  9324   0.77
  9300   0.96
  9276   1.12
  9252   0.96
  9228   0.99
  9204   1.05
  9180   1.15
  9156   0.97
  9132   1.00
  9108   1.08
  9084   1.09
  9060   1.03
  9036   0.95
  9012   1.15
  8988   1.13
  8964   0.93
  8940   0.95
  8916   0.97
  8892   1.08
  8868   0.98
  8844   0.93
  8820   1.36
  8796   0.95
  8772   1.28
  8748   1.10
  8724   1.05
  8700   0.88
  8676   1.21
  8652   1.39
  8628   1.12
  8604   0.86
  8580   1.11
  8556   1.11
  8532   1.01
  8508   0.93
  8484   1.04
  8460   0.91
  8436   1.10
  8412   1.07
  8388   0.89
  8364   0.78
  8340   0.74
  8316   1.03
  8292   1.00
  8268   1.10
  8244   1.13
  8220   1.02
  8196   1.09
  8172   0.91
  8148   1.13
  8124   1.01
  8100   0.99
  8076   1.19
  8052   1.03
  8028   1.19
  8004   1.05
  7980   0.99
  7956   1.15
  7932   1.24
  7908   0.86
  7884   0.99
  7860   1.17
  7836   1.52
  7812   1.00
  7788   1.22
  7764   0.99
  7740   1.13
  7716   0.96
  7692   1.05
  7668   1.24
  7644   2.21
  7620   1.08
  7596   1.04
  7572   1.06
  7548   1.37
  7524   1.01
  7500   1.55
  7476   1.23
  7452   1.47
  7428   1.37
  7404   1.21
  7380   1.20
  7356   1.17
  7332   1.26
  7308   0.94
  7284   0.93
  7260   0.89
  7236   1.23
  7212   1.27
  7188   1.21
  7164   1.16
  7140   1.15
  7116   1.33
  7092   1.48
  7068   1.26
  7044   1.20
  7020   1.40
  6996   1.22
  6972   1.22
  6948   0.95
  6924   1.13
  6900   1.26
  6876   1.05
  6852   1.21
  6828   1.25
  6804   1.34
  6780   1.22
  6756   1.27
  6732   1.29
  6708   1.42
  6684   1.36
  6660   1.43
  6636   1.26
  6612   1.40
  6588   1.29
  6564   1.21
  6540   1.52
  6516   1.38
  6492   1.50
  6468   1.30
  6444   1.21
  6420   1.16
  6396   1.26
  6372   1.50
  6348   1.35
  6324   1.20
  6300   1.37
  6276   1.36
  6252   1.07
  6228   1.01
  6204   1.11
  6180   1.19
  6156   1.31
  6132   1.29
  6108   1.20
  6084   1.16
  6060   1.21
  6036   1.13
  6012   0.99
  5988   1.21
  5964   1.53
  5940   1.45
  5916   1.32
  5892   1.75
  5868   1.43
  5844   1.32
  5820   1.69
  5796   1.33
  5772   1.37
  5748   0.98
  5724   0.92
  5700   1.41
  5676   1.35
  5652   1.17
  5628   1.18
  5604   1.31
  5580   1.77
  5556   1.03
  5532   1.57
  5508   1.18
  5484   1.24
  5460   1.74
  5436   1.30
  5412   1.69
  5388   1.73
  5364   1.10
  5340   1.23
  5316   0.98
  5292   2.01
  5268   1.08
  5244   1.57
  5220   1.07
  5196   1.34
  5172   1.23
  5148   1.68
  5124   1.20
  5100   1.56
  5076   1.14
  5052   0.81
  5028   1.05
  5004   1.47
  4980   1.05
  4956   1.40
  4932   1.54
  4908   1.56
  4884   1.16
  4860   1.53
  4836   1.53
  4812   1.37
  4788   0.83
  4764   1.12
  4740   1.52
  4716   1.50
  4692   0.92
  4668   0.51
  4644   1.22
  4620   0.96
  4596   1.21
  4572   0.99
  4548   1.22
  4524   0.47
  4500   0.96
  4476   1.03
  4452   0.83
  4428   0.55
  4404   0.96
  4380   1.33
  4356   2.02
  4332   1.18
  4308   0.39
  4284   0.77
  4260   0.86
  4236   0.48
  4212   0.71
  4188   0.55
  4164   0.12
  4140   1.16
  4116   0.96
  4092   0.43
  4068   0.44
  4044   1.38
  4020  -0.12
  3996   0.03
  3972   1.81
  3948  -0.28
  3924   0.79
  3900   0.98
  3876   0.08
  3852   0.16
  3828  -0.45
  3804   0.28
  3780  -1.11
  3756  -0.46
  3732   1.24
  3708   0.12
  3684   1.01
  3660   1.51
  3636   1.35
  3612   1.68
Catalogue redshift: 0.165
